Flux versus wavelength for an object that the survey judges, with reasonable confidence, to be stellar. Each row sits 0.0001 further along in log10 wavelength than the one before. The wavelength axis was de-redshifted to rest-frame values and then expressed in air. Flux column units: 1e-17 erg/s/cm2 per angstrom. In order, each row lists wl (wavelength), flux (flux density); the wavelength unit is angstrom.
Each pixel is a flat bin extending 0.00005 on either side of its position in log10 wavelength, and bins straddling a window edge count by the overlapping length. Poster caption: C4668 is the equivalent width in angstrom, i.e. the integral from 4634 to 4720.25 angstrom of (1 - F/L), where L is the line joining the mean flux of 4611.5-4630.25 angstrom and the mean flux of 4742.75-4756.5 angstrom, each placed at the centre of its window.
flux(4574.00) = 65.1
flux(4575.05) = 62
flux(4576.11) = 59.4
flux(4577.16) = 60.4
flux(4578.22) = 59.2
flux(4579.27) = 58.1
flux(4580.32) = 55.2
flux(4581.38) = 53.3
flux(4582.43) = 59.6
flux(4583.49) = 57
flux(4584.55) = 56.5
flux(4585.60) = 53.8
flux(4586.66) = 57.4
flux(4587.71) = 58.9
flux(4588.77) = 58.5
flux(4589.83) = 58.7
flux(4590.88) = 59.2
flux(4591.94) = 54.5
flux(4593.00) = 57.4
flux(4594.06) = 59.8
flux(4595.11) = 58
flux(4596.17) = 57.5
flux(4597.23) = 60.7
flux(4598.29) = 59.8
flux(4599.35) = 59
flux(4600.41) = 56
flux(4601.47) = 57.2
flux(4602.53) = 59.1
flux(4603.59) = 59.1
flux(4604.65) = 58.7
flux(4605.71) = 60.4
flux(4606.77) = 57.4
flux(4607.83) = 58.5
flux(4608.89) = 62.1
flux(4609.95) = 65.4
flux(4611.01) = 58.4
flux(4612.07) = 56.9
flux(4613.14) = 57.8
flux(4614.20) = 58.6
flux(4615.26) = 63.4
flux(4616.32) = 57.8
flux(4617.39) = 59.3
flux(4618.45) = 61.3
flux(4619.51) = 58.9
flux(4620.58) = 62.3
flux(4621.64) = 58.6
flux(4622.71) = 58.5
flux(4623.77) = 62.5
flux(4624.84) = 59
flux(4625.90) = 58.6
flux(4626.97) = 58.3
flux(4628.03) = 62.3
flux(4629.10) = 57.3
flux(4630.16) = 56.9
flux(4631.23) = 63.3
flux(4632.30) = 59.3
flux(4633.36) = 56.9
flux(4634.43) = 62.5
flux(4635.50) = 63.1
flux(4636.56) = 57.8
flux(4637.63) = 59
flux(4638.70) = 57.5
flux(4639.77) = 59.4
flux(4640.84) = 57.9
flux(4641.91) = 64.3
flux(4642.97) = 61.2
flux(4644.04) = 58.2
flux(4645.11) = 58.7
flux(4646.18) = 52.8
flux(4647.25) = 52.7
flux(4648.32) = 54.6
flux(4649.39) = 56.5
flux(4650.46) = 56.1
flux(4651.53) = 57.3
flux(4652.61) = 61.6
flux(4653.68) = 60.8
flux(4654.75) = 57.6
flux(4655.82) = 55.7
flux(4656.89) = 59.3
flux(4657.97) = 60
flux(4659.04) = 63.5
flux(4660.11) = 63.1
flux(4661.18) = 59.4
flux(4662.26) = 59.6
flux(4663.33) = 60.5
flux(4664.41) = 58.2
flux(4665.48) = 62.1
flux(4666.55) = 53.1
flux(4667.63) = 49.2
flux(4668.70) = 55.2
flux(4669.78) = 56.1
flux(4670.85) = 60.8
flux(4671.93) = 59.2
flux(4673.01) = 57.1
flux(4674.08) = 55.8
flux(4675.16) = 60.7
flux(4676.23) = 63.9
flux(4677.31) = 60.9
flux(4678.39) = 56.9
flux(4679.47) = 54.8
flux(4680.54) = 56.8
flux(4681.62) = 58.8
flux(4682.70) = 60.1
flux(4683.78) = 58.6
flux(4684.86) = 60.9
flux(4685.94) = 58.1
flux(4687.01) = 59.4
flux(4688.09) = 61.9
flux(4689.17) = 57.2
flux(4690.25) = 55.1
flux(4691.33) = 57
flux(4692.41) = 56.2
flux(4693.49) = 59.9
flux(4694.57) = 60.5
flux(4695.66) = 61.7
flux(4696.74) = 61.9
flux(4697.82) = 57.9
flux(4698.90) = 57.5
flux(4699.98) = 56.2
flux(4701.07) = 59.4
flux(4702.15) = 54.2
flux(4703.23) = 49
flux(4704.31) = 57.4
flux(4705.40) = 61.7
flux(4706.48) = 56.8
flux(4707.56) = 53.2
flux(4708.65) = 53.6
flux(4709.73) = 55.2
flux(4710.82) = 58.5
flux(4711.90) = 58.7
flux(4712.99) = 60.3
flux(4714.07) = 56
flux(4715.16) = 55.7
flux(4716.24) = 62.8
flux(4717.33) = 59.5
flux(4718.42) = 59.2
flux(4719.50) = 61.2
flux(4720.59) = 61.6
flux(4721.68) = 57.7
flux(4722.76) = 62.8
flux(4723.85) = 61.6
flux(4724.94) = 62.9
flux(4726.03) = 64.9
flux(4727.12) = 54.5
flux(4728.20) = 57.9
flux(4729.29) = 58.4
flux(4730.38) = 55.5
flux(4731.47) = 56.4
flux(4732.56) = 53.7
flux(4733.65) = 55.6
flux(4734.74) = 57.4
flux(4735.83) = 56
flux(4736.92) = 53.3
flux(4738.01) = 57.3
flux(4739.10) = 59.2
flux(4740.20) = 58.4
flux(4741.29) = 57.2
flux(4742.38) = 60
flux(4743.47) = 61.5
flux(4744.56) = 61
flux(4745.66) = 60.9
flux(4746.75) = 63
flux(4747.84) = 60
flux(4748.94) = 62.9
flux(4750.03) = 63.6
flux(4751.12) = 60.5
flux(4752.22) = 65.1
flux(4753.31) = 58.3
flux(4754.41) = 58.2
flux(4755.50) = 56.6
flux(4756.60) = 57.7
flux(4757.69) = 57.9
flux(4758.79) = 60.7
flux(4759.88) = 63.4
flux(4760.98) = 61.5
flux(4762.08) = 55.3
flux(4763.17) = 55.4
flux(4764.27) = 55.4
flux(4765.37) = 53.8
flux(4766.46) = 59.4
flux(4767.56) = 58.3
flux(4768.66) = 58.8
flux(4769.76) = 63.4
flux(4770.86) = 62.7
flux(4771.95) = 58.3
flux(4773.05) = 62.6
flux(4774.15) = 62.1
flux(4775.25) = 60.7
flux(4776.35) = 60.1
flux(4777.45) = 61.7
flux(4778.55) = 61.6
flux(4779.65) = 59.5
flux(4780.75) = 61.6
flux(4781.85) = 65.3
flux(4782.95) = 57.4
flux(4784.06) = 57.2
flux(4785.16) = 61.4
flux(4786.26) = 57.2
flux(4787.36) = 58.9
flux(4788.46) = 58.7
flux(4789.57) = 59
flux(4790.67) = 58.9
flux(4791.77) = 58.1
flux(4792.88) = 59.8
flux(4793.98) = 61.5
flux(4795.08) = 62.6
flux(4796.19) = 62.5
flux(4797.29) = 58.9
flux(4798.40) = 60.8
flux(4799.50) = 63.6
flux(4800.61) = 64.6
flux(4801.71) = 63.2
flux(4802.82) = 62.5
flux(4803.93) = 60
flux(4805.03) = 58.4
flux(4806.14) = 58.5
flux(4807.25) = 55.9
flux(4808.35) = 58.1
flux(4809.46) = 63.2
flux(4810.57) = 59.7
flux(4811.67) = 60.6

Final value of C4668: 2.5 angstrom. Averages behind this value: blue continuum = 59.4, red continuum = 60.8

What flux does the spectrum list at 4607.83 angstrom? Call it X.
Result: 58.5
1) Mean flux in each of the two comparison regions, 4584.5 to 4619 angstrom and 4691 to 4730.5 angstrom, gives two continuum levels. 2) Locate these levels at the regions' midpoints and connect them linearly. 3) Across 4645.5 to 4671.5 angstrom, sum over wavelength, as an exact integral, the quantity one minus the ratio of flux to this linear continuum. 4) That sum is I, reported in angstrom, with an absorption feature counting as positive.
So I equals 0.36 angstrom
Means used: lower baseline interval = 58.7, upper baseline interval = 58.4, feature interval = 57.7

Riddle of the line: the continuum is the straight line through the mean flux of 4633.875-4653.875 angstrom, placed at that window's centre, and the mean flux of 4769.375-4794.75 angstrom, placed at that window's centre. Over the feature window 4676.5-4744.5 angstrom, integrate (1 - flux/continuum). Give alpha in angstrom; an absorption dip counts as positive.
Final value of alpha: 1.4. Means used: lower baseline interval 58.5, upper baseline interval 60.4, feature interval 58.2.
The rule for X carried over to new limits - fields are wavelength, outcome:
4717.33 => 59.5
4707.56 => 53.2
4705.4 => 61.7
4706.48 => 56.8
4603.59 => 59.1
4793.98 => 61.5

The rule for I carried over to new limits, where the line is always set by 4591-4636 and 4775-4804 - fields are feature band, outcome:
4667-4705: 1.3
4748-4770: 0.4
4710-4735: 0.6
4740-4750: -0.1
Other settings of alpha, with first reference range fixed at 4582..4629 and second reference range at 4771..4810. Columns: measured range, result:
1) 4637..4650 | 0.3 angstrom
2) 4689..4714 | 1.0 angstrom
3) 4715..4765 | 0.7 angstrom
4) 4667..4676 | 0.4 angstrom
